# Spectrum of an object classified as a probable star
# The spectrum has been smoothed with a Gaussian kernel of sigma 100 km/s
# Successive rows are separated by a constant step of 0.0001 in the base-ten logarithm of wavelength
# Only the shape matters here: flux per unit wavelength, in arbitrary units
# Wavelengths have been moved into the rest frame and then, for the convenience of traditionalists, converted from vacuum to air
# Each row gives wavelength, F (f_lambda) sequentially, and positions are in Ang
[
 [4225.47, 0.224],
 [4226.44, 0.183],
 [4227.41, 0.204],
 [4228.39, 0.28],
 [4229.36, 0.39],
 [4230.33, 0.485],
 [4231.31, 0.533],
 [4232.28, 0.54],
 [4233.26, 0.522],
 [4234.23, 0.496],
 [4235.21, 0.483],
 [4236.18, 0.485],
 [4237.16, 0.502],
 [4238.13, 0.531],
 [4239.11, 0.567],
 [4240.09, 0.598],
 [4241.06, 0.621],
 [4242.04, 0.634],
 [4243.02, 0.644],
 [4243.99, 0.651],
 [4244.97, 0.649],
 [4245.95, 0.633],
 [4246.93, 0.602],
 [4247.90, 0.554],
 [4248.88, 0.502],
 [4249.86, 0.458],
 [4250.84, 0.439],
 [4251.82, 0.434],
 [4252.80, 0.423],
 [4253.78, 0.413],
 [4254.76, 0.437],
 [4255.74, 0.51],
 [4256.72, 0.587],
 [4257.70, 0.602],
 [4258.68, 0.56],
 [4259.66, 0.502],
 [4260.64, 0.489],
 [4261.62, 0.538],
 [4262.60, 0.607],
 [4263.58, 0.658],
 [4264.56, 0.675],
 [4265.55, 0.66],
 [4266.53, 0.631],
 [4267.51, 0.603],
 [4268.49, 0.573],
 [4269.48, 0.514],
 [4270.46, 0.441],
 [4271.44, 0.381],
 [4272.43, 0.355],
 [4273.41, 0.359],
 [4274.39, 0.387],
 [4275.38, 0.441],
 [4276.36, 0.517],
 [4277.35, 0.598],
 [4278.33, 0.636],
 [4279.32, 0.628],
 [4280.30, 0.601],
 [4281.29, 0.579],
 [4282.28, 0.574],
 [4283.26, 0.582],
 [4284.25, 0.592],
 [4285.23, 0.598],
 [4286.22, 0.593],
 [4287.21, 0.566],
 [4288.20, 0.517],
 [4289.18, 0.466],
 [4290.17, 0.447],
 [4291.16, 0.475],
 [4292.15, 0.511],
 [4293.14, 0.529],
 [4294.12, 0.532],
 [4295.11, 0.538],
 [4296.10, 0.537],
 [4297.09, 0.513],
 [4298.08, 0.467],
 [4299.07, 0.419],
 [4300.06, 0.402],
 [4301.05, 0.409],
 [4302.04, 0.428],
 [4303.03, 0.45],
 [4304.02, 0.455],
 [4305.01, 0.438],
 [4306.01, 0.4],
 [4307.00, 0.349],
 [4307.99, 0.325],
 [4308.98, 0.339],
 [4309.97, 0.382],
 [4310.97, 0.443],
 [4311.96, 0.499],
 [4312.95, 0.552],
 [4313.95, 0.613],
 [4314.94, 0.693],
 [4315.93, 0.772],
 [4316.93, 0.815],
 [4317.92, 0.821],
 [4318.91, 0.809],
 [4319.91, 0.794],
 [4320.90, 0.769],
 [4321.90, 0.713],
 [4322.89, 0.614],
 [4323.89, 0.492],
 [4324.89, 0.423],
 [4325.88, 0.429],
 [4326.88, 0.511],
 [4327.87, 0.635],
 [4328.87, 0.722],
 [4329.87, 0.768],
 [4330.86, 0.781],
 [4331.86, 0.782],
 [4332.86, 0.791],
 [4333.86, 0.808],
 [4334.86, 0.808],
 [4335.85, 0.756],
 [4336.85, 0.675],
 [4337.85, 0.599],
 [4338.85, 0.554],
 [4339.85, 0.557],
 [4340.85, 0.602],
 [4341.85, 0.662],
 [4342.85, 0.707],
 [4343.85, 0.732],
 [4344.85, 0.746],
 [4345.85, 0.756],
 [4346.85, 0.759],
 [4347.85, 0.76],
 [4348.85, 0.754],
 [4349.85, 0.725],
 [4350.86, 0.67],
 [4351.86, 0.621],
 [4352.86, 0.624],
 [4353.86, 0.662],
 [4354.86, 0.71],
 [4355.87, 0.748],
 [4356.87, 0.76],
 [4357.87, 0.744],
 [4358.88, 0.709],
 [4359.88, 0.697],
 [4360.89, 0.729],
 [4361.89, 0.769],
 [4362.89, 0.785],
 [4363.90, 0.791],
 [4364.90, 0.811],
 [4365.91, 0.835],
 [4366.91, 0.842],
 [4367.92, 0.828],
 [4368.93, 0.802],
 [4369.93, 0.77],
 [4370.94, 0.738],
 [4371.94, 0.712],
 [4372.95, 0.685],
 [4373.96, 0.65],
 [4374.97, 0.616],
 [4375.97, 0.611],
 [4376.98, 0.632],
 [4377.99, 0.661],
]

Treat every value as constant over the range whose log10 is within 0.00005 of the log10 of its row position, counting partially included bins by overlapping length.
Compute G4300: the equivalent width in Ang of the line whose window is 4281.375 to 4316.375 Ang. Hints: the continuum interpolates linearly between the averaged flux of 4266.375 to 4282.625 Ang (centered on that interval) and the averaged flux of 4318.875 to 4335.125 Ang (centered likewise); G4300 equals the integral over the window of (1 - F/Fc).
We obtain 5.4 Ang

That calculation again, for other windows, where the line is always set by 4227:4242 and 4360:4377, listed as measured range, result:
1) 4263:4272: -0.3 Ang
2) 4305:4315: 2.9 Ang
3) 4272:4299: 2.9 Ang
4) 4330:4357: -0.5 Ang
